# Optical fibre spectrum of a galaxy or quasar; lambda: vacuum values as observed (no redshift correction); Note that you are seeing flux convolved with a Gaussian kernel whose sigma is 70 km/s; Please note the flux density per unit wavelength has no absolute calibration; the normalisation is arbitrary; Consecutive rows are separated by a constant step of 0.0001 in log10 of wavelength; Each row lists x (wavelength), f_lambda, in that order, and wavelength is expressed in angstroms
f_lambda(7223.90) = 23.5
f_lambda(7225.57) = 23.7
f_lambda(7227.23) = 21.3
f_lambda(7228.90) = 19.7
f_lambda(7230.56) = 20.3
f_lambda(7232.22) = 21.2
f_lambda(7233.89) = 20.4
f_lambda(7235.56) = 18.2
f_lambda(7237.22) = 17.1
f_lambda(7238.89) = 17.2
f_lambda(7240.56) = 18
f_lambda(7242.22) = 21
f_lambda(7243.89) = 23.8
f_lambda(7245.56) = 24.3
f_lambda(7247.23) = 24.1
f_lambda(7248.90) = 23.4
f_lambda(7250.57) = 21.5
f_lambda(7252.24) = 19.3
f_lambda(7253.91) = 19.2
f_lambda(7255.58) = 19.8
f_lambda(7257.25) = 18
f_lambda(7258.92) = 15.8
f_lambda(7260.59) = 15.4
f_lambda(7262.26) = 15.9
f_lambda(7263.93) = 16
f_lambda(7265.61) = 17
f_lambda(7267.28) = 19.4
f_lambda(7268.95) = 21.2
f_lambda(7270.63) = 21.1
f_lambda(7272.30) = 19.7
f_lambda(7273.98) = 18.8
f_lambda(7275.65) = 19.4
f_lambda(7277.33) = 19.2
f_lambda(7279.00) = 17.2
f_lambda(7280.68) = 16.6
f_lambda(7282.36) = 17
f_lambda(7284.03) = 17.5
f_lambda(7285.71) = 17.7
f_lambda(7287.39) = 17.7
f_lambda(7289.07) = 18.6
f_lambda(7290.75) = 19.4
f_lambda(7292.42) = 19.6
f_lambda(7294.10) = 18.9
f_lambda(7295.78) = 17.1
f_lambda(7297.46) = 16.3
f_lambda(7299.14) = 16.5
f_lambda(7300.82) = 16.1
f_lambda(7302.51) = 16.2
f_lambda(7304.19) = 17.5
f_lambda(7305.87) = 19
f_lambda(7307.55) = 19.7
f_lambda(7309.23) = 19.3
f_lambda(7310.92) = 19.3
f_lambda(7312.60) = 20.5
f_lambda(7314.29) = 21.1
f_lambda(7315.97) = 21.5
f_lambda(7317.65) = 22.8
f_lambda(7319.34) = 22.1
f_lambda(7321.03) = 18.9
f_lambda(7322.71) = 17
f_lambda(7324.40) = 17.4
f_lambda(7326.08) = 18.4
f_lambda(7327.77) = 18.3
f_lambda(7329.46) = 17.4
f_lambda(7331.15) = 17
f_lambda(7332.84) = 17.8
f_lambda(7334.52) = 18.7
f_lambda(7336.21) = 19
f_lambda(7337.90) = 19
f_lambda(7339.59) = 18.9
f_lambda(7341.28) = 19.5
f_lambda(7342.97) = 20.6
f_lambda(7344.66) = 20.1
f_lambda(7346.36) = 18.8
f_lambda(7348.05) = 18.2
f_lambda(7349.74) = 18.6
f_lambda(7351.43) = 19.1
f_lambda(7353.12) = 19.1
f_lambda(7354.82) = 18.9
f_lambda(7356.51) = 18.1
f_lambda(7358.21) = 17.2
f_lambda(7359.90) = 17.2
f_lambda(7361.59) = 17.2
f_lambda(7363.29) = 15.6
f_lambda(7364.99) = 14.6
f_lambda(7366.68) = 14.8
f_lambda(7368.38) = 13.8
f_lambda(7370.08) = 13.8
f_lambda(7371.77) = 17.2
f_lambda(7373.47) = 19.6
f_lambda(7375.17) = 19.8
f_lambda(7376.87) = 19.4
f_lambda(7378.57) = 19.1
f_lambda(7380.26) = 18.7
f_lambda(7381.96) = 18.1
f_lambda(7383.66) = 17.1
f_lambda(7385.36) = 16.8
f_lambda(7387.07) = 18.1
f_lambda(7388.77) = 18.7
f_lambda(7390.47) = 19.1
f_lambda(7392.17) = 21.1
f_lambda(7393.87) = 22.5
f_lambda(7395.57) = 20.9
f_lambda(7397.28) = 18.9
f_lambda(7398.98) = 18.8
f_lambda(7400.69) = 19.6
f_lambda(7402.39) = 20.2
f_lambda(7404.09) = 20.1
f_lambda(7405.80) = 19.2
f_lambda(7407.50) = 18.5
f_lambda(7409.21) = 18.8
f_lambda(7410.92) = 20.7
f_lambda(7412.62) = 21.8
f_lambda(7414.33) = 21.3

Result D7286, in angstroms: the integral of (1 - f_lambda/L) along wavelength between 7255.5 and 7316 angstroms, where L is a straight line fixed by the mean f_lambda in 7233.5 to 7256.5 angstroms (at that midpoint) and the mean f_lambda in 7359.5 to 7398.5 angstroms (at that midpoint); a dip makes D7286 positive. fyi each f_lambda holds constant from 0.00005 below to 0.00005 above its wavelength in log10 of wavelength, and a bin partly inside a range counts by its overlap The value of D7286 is 4.5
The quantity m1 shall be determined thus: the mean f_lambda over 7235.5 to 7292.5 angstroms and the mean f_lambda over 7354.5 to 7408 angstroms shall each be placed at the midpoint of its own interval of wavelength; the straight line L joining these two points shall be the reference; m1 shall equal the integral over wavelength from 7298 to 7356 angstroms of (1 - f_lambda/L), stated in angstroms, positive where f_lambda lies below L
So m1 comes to -0.93 angstroms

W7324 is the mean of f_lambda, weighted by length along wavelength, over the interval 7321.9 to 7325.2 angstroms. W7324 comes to 17.2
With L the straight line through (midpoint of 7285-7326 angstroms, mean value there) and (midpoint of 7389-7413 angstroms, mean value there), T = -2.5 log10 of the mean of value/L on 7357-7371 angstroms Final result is 0.241 mag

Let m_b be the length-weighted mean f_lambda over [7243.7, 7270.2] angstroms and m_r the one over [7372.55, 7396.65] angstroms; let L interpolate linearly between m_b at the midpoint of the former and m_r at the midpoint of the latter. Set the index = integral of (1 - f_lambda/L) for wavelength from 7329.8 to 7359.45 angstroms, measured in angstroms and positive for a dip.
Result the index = 0.94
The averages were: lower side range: 19.5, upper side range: 19.2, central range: 18.7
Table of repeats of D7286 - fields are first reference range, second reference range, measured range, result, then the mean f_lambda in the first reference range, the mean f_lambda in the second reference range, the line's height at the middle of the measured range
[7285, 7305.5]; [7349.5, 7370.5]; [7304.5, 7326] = -2.9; 17.7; 16.8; 17.4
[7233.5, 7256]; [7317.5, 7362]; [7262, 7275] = 0.8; 20.5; 18.7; 20.1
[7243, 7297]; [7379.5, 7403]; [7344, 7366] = 1.5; 19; 19.2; 19.1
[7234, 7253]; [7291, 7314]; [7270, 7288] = 0.9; 20.7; 18.3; 19.2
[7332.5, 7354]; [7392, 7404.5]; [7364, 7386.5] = 3.0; 19.1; 20.2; 19.7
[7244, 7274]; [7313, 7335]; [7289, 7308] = 1.4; 19.6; 19.1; 19.3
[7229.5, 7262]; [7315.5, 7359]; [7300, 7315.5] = 0.3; 19.8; 18.9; 19.2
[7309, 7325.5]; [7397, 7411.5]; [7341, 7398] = 4.1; 20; 19.4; 19.6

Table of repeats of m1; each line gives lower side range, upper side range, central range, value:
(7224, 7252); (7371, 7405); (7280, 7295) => 1.7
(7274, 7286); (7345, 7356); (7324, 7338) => 0.4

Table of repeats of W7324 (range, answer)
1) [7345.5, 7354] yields 18.7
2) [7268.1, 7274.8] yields 20.2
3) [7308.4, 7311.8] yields 19.3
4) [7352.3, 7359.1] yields 18.3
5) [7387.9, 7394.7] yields 20.4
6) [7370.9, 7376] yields 18.8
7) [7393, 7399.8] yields 20.3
